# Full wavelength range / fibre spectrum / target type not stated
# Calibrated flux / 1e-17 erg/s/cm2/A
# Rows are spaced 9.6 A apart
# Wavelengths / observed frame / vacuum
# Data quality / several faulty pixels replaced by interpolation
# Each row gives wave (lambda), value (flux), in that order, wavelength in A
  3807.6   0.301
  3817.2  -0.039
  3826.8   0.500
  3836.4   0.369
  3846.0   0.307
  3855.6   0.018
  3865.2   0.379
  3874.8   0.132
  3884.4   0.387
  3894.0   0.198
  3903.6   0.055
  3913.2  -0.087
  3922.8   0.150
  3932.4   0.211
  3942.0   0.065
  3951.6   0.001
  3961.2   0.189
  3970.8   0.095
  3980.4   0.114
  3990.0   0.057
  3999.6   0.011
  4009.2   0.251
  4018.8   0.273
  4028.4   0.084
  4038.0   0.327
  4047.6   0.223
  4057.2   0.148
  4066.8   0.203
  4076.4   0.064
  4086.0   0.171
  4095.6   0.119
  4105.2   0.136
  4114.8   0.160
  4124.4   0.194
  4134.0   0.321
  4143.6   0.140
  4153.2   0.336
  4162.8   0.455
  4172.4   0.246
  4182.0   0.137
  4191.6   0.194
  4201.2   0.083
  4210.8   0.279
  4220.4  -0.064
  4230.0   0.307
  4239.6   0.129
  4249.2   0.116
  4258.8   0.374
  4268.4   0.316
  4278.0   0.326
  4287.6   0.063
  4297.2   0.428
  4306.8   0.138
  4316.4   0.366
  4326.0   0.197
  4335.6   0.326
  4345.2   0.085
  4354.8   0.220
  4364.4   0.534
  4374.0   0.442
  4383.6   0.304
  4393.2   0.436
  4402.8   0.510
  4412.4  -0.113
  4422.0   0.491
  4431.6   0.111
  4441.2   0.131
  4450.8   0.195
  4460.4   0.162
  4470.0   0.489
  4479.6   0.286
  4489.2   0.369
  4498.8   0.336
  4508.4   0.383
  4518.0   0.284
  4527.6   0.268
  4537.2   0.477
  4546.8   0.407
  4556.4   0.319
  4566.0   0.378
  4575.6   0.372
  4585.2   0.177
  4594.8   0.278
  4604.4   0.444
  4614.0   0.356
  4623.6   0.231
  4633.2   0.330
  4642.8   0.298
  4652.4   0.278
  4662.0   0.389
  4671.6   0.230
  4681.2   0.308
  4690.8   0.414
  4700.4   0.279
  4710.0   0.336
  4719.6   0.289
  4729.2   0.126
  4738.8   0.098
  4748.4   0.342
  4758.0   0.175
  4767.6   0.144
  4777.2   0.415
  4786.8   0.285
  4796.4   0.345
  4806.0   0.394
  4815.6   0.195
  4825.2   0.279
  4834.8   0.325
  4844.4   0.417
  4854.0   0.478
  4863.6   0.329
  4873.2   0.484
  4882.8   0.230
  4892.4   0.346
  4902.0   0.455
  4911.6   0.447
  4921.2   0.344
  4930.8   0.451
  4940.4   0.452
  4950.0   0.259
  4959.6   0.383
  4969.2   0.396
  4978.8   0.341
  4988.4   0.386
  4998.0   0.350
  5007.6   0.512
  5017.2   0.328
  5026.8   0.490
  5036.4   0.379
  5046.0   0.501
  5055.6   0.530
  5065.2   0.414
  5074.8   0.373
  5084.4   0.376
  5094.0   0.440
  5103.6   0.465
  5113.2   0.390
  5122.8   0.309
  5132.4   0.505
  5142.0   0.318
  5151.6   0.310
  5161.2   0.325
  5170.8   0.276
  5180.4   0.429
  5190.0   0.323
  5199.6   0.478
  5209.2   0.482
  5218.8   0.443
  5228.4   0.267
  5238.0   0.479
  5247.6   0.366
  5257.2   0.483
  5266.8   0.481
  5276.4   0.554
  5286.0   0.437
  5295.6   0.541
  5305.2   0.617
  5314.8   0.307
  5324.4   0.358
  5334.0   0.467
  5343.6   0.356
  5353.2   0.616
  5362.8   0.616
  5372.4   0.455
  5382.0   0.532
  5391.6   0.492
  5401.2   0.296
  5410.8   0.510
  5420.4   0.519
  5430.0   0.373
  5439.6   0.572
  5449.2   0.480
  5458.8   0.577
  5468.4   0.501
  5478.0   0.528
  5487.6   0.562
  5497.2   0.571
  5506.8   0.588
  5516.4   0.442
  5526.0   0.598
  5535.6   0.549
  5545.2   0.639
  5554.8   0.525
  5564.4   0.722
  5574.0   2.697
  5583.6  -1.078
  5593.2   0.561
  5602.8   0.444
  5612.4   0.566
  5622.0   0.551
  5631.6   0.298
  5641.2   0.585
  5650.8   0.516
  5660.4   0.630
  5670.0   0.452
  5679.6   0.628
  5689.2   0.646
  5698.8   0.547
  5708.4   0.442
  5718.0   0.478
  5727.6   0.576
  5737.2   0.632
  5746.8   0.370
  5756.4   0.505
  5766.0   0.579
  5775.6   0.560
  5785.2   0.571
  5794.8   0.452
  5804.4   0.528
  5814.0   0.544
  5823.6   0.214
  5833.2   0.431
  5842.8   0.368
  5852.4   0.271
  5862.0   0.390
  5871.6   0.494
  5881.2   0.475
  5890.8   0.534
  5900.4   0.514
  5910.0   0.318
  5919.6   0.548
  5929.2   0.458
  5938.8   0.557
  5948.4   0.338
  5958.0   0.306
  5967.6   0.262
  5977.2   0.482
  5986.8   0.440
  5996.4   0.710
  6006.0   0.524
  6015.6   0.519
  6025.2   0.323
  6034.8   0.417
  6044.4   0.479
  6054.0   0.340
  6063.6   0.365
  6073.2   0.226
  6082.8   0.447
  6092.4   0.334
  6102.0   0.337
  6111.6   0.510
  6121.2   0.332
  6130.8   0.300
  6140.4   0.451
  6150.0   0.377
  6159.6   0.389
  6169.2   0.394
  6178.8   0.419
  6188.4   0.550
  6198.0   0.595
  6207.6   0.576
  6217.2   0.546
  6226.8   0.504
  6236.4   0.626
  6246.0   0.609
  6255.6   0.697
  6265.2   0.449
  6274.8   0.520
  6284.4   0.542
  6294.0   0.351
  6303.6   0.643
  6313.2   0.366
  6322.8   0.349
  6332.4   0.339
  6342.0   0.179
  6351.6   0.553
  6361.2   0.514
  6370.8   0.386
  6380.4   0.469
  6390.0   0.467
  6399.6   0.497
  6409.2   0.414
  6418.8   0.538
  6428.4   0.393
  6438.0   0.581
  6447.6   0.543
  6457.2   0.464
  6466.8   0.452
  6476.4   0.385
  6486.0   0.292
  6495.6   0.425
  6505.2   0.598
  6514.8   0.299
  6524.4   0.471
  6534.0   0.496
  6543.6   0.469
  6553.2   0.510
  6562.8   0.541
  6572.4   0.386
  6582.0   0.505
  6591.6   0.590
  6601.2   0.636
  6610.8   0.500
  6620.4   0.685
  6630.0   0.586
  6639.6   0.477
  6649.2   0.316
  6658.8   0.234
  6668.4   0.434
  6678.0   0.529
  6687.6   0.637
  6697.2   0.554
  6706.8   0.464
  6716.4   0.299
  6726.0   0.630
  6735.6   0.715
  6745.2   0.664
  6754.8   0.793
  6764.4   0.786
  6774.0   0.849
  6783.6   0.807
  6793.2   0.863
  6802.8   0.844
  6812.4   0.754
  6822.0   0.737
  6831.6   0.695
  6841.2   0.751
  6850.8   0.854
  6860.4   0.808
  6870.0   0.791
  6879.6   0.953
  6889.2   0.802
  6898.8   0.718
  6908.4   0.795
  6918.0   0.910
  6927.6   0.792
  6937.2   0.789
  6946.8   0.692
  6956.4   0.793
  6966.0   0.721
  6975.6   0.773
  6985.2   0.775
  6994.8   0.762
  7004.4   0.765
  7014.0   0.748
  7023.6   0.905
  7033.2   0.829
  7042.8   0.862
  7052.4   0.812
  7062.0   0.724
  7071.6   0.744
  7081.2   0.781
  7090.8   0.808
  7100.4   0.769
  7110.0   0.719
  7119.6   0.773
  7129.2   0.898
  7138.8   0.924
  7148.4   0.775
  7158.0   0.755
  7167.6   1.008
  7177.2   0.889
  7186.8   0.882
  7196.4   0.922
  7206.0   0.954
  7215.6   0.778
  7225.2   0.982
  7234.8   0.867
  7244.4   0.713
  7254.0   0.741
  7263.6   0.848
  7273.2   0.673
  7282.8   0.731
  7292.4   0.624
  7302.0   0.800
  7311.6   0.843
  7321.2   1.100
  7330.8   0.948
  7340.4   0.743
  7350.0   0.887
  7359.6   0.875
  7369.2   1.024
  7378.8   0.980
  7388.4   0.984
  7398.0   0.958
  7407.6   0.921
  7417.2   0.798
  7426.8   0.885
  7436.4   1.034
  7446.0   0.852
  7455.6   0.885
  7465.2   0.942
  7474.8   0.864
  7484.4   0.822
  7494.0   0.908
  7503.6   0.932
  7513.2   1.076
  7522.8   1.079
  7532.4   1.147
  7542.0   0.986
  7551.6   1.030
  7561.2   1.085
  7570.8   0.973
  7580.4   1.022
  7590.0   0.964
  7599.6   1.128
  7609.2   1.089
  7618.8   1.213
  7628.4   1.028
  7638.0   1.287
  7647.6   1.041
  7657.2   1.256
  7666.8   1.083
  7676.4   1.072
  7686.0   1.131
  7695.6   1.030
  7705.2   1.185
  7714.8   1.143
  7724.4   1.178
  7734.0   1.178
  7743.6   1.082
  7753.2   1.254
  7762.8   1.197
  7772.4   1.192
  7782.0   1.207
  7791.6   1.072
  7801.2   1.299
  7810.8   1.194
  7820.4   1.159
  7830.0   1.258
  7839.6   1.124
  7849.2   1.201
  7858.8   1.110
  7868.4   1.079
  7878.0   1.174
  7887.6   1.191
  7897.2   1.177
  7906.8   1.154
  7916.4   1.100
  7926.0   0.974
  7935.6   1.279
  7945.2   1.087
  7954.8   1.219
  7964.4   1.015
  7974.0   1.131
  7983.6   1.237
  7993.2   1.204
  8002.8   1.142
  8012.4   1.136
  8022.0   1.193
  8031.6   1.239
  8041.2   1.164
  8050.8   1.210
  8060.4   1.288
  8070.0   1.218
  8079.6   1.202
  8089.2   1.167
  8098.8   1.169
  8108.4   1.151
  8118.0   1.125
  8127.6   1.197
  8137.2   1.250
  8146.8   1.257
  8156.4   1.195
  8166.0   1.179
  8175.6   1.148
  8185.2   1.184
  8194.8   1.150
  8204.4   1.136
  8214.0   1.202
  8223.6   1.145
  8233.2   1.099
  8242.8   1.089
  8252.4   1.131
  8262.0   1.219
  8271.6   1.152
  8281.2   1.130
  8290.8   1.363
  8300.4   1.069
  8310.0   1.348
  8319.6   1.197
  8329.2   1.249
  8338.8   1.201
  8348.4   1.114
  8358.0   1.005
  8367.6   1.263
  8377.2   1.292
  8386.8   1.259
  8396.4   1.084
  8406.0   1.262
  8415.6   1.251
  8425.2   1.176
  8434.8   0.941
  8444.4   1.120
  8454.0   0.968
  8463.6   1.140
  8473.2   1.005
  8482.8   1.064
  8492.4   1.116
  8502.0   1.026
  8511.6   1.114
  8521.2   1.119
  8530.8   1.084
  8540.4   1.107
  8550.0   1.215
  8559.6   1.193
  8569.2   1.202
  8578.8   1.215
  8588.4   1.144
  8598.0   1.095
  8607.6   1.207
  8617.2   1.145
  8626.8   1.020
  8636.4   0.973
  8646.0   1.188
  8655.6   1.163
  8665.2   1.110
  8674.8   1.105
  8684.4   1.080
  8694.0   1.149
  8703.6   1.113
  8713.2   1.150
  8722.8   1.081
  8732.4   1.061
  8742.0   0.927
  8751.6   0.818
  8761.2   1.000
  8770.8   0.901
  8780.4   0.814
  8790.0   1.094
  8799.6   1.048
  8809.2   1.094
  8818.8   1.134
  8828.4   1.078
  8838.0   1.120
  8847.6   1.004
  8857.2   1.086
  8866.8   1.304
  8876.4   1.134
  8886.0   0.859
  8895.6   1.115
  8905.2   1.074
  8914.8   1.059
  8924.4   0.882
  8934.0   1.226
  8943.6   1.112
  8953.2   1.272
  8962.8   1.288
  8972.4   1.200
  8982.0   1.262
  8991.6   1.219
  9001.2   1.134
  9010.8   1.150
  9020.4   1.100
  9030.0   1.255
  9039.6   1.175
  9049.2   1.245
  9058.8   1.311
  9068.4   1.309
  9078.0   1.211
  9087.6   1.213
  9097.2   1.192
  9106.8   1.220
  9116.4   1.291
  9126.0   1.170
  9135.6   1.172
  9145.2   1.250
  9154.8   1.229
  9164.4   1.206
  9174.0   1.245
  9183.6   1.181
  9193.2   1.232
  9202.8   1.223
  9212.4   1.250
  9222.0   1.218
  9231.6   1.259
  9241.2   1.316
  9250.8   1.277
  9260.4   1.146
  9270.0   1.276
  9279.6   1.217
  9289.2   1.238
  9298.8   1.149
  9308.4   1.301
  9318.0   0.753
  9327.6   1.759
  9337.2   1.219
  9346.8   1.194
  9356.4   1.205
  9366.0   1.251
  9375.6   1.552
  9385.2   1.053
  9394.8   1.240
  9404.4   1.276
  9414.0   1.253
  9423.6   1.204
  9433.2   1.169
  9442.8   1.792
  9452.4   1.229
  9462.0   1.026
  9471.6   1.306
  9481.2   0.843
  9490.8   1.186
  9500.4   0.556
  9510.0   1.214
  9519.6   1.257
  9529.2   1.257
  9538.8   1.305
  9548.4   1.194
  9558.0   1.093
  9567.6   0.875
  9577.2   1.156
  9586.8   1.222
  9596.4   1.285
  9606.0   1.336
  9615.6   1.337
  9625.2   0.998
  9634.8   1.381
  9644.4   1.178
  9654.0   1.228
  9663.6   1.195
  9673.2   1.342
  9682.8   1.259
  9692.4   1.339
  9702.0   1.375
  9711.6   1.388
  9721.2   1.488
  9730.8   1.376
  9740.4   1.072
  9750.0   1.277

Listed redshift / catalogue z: 0.69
